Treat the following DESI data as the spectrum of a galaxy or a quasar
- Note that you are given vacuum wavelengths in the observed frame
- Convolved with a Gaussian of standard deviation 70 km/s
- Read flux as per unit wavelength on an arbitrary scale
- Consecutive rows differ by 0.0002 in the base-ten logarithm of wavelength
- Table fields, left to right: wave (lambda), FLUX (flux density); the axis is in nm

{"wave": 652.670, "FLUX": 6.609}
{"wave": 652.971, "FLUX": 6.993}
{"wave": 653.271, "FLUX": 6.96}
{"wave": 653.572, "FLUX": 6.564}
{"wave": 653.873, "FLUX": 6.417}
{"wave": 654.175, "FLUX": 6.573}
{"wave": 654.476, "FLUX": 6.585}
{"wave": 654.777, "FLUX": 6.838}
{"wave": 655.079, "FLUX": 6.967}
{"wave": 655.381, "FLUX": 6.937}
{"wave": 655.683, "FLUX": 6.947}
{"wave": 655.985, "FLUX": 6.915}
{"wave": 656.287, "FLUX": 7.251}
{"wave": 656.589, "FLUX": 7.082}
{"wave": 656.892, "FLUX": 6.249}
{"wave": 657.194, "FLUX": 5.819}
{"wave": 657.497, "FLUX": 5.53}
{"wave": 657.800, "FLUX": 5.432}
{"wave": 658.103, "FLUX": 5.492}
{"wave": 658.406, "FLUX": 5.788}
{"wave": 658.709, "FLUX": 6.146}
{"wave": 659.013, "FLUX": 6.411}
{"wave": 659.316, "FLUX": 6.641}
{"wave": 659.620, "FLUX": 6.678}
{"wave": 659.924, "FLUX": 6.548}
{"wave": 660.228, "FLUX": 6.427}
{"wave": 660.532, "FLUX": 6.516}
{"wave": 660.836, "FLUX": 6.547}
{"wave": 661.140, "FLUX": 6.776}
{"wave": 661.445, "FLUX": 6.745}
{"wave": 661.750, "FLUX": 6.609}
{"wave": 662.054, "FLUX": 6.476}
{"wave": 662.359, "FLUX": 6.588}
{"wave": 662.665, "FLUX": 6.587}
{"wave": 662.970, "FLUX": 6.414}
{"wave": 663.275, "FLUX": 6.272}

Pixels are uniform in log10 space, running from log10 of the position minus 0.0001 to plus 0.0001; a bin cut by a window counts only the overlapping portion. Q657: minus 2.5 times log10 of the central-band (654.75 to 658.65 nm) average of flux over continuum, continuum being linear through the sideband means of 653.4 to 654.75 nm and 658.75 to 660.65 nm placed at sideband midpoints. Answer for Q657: 0.03 mag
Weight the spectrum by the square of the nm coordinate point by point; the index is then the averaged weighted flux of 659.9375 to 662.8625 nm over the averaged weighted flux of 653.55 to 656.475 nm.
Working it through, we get 0.98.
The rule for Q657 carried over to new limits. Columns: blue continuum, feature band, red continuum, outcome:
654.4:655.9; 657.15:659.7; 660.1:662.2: 0.126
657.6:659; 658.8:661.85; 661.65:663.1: -0.073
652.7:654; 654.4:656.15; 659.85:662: -0.030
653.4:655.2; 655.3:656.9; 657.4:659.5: -0.099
